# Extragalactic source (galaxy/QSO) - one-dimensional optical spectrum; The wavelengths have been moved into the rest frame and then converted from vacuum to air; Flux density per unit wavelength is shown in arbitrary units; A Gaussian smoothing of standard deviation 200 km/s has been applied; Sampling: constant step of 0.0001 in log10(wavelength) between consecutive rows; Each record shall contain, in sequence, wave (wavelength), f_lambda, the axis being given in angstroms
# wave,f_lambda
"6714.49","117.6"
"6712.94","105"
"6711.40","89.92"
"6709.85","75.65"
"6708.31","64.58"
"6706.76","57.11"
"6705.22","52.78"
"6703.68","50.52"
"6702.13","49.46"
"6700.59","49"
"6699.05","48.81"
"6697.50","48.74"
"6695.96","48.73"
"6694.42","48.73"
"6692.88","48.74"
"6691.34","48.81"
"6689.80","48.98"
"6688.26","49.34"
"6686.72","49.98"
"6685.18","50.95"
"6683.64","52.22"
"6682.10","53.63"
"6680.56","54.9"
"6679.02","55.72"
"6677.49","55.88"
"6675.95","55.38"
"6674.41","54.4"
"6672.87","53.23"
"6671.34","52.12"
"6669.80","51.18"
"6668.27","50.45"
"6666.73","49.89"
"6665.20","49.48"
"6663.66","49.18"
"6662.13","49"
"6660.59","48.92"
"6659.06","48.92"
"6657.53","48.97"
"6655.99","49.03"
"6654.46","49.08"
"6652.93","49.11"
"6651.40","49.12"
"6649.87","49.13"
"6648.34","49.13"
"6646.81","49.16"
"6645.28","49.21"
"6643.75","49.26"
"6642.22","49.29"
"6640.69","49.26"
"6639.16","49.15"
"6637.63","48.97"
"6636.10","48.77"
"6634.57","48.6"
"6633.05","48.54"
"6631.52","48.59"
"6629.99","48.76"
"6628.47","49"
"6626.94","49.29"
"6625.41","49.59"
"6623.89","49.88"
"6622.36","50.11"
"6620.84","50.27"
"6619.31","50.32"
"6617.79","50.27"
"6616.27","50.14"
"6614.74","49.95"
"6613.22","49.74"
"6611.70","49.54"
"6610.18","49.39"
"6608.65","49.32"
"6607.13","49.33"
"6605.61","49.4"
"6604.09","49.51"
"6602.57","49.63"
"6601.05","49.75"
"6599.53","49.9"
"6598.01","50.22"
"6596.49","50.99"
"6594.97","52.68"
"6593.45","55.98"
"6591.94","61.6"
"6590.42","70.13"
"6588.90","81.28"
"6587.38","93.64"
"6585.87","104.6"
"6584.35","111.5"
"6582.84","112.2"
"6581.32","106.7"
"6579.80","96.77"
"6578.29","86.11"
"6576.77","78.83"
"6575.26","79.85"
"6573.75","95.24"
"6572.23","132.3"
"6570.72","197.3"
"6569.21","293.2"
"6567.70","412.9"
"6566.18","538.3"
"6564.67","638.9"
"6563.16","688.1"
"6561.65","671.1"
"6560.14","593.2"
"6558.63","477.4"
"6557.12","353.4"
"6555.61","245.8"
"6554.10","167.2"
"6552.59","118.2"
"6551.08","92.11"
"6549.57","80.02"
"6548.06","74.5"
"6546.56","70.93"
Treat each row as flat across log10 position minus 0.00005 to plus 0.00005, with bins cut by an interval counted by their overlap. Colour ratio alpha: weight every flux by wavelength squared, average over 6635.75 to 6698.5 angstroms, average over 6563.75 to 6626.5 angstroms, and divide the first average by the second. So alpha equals 0.47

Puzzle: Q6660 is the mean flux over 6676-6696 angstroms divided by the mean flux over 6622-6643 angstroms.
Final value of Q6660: 1.0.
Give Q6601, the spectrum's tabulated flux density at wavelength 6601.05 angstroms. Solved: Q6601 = 49.75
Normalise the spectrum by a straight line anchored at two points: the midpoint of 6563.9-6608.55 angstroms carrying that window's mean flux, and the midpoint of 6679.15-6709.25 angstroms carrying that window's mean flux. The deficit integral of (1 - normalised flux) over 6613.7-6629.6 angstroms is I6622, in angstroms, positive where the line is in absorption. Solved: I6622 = 8.45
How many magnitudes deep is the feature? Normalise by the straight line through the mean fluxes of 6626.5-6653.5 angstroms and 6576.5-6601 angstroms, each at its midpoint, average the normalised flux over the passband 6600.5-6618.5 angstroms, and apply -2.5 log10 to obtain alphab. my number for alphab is 0.311 mag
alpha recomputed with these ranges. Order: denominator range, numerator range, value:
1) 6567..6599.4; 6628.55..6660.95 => 0.44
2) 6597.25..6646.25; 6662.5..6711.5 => 1.10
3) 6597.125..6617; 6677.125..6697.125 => 1.05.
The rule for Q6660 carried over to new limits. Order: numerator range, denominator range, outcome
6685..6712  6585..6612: 0.91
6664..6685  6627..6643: 1.08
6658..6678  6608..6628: 1.03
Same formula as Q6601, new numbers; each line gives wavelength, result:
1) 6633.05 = 48.54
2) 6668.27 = 50.45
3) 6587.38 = 93.64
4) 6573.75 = 95.24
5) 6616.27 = 50.14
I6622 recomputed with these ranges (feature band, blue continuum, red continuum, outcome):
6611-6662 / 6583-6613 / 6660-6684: 7.1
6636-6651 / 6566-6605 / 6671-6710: 5.8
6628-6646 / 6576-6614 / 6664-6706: 3.4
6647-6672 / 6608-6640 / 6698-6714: 2.9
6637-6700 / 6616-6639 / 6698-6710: 2.3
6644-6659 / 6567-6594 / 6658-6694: 4.5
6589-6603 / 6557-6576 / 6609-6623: 9.9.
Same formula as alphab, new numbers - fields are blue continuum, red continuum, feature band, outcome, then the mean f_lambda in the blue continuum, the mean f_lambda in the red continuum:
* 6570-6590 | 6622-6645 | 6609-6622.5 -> 0.33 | 105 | 49.1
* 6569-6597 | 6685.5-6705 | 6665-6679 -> 0.13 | 99.9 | 49.3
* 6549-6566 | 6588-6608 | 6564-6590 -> 0.30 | 384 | 55.6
